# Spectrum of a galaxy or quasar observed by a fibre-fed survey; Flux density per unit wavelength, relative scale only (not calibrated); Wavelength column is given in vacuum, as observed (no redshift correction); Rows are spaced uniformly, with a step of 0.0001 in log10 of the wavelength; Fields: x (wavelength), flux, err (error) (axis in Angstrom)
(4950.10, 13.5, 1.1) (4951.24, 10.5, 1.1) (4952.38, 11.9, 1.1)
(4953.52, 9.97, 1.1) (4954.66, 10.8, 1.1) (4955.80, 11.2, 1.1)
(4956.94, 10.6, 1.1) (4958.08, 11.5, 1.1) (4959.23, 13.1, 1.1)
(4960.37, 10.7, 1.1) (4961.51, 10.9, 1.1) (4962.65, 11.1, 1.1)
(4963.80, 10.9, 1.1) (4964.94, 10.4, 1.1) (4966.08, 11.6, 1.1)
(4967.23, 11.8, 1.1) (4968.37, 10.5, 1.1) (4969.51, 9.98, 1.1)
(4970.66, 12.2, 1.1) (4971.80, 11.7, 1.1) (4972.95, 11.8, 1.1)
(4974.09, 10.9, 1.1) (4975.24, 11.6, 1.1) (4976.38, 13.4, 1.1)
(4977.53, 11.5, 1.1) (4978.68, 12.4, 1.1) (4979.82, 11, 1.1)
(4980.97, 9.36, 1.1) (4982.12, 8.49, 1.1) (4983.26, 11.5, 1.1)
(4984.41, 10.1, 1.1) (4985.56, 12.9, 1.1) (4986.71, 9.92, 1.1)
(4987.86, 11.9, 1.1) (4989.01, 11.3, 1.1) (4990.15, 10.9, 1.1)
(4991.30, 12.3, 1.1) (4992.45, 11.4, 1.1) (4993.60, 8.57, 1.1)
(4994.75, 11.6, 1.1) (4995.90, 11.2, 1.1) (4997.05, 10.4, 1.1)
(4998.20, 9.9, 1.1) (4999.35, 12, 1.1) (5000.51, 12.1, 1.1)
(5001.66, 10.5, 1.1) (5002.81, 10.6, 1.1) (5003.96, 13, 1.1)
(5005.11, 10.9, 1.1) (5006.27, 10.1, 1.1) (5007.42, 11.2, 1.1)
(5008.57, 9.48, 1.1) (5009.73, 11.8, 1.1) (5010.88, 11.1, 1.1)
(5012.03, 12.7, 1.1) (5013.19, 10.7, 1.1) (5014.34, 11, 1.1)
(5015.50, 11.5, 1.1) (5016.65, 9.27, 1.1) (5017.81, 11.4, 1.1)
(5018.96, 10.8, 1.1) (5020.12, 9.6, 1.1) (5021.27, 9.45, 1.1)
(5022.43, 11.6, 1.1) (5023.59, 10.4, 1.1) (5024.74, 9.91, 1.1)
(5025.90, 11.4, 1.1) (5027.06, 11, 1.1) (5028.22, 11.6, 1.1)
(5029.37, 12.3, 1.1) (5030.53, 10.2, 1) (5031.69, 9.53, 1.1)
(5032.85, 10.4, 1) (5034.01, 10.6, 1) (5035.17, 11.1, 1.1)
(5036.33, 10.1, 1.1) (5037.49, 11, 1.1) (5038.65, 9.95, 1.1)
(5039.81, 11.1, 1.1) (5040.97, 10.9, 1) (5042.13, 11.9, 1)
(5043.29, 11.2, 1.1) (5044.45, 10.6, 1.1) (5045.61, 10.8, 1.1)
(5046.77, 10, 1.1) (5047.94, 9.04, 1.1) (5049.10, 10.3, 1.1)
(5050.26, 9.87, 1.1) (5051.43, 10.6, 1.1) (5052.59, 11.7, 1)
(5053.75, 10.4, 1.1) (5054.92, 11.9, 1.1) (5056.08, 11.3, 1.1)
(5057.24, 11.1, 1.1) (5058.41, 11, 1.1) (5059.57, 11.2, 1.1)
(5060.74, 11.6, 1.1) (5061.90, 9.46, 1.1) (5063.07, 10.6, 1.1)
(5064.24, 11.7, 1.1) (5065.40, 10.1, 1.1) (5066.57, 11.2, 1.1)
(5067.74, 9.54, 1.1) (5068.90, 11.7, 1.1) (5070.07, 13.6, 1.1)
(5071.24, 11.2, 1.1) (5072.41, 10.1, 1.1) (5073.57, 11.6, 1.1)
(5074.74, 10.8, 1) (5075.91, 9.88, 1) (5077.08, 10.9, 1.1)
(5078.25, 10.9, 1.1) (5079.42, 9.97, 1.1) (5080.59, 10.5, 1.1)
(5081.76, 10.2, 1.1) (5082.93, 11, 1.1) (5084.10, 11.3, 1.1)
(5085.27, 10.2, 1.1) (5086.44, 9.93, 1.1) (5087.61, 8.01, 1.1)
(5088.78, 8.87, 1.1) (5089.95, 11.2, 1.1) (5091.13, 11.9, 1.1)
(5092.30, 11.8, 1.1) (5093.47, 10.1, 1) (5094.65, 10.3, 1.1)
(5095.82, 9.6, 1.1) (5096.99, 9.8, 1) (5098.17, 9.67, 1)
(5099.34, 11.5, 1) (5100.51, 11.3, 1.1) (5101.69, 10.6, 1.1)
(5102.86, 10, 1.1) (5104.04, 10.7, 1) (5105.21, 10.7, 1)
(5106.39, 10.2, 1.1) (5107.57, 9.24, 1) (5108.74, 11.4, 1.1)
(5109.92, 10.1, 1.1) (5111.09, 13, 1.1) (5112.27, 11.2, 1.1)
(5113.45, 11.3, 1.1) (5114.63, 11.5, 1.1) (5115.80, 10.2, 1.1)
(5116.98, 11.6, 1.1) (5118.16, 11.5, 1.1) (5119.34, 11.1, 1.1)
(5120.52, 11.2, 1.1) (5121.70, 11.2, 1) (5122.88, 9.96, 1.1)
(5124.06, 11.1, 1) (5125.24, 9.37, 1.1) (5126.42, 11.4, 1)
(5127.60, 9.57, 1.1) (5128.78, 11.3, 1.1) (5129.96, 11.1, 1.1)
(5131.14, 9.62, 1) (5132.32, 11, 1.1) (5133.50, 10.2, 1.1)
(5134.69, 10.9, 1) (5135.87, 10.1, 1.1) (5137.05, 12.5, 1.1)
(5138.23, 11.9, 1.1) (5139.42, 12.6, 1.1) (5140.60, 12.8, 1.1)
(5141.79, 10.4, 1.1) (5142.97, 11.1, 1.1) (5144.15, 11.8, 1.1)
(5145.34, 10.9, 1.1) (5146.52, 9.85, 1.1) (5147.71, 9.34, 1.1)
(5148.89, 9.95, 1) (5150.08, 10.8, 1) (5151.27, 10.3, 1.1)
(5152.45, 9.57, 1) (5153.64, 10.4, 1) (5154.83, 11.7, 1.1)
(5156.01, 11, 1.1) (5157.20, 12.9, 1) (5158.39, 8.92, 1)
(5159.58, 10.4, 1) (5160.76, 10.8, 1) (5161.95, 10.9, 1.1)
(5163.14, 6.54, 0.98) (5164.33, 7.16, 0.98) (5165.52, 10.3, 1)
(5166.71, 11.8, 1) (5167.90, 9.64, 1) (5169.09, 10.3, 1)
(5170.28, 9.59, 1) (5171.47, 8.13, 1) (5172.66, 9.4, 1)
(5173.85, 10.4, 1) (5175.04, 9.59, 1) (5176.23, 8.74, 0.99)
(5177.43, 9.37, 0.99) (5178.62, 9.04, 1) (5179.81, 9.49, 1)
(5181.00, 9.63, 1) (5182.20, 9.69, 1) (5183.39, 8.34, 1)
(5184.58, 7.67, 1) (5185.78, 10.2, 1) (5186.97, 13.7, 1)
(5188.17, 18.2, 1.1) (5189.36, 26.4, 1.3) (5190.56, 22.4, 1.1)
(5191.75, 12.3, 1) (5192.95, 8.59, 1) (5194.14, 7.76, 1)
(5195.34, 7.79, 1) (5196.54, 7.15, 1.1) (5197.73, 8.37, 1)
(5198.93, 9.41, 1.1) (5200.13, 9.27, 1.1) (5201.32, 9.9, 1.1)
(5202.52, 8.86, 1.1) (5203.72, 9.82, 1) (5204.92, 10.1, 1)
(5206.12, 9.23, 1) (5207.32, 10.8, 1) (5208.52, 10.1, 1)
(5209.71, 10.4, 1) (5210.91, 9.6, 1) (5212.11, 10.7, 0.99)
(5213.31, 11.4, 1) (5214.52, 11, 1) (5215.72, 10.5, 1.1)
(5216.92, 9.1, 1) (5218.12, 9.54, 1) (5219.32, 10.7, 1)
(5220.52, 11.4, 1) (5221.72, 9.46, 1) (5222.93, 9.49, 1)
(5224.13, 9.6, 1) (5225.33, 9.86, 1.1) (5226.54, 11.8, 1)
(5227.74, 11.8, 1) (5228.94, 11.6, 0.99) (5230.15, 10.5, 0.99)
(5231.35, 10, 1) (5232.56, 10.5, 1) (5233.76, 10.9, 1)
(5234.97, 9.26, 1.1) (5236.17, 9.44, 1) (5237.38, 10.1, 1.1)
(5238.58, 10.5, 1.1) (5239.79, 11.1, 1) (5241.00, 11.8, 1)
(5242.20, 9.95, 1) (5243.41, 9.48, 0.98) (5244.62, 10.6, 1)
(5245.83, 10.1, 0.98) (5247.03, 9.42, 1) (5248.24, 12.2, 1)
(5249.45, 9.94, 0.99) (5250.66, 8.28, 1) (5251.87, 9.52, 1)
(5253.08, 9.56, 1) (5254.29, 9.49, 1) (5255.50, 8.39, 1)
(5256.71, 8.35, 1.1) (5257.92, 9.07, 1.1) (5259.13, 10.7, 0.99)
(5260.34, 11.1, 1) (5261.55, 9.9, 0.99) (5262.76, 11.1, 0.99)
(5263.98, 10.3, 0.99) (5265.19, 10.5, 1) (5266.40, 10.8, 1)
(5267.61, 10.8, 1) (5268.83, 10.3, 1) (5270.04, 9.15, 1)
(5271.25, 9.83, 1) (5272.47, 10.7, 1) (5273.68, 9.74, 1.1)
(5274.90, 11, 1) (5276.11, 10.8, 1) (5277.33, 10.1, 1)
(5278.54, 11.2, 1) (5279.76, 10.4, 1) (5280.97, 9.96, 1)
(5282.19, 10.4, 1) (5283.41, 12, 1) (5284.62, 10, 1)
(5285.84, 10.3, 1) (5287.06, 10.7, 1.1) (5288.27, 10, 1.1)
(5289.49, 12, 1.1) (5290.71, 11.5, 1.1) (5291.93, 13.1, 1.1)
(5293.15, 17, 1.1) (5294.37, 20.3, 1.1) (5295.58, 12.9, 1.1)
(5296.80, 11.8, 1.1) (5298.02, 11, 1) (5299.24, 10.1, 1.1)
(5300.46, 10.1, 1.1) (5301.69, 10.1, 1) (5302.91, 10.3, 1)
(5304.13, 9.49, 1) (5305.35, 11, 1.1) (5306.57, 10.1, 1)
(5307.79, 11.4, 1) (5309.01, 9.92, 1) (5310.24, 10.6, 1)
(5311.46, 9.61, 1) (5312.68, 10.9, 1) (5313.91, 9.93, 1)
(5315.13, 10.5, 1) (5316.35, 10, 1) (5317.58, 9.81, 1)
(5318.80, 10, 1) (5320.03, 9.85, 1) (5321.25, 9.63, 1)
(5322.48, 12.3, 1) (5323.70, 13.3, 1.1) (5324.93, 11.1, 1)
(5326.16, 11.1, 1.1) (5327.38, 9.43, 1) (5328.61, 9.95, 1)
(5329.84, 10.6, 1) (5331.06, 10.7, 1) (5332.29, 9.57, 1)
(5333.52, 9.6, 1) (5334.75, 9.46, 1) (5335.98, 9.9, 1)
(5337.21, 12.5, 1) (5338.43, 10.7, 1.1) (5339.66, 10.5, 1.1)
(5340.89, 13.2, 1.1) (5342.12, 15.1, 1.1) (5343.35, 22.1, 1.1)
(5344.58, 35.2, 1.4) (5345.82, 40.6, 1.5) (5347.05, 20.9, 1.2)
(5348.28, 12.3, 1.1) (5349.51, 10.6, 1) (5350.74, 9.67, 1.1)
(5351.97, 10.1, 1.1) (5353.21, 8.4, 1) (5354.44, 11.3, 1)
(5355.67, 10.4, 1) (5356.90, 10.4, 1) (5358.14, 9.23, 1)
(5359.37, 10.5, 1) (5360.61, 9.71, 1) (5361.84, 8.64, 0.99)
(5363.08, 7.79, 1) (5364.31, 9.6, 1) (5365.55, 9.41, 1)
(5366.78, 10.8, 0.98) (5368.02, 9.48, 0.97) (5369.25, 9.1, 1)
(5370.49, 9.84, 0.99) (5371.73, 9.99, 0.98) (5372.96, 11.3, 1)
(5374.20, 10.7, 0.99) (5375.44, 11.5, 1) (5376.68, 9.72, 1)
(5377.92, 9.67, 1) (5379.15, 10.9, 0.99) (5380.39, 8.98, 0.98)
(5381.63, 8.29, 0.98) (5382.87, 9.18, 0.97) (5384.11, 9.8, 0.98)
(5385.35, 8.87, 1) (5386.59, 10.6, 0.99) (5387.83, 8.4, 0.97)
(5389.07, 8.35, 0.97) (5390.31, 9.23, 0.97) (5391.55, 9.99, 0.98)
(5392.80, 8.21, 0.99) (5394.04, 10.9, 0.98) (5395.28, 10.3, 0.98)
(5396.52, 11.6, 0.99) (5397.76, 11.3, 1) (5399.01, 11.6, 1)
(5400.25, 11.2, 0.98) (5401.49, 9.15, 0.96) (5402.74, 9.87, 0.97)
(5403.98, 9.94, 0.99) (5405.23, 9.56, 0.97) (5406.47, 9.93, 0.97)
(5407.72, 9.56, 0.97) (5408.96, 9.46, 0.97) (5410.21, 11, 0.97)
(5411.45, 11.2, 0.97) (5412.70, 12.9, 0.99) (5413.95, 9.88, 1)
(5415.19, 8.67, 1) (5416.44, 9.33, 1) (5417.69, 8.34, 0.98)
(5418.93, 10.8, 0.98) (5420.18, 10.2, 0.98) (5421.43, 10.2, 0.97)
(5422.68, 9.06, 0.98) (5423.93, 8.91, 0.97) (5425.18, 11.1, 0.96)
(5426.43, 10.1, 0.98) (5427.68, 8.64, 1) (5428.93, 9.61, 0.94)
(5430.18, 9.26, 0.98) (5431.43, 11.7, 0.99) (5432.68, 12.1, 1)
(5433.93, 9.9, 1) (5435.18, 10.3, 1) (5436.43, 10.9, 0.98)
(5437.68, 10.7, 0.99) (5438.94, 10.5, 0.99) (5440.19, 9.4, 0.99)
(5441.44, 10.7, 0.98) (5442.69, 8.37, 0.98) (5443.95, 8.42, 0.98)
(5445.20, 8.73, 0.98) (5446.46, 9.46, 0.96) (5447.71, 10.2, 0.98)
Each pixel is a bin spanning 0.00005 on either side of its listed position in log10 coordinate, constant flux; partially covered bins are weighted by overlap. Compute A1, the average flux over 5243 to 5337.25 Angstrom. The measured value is 10.6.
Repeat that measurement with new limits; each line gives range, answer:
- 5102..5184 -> 10.4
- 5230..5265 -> 10.1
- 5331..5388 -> 11.8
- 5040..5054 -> 10.6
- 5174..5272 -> 10.4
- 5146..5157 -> 10.4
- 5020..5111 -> 10.7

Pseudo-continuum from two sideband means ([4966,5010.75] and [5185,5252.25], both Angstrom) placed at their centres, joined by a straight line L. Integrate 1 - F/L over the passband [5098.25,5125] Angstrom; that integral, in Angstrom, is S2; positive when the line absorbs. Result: 0.06 Angstrom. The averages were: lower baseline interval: 11.1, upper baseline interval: 10.7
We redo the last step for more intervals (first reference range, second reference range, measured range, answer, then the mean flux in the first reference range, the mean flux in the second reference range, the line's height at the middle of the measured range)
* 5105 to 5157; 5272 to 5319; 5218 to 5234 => 0.66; 10.9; 11.1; 11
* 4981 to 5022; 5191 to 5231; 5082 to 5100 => 0.27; 10.9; 9.99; 10.5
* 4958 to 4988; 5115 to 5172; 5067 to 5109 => 0.85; 11.2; 10.6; 10.8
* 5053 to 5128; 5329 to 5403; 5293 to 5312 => -0.33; 10.7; 11.5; 11.3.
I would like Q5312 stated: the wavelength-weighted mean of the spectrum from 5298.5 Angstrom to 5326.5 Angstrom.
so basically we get 10.5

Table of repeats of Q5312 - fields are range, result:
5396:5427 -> 10.2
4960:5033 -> 11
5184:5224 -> 10.9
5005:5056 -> 10.7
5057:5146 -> 10.8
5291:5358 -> 12.4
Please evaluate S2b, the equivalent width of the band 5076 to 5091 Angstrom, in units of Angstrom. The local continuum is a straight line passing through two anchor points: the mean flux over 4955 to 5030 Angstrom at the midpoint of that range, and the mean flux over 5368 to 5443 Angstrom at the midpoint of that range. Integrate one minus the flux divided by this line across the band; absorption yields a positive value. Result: 0.8 Angstrom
